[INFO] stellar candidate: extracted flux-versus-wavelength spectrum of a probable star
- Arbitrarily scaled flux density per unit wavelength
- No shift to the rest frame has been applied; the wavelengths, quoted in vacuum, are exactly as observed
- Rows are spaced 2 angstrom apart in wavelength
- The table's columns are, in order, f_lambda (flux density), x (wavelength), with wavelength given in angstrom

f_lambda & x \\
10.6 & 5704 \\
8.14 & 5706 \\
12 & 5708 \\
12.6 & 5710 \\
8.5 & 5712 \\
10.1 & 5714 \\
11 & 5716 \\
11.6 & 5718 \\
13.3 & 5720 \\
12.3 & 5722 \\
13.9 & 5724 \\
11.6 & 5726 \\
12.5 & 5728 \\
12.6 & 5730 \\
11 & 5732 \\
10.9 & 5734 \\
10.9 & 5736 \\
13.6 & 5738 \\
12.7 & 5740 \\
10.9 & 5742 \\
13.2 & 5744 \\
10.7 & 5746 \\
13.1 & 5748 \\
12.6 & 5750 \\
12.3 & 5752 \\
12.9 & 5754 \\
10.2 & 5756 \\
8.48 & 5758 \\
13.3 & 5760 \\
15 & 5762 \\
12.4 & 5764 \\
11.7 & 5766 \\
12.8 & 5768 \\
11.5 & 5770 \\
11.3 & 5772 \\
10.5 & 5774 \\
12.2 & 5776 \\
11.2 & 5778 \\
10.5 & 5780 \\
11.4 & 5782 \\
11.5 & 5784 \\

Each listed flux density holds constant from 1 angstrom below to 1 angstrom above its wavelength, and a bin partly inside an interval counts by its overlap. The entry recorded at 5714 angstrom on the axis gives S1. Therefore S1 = 10.1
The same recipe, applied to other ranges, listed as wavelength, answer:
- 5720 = 13.3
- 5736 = 10.9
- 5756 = 10.2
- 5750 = 12.6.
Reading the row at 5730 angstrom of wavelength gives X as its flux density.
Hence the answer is 12.6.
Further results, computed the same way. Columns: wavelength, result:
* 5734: 10.9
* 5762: 15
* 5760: 13.3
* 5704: 10.6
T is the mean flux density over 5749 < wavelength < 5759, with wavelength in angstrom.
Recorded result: 11.3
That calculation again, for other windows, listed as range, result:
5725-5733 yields 11.9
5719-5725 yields 13.2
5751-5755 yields 12.6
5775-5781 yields 11.3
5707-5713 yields 11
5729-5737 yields 11.3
